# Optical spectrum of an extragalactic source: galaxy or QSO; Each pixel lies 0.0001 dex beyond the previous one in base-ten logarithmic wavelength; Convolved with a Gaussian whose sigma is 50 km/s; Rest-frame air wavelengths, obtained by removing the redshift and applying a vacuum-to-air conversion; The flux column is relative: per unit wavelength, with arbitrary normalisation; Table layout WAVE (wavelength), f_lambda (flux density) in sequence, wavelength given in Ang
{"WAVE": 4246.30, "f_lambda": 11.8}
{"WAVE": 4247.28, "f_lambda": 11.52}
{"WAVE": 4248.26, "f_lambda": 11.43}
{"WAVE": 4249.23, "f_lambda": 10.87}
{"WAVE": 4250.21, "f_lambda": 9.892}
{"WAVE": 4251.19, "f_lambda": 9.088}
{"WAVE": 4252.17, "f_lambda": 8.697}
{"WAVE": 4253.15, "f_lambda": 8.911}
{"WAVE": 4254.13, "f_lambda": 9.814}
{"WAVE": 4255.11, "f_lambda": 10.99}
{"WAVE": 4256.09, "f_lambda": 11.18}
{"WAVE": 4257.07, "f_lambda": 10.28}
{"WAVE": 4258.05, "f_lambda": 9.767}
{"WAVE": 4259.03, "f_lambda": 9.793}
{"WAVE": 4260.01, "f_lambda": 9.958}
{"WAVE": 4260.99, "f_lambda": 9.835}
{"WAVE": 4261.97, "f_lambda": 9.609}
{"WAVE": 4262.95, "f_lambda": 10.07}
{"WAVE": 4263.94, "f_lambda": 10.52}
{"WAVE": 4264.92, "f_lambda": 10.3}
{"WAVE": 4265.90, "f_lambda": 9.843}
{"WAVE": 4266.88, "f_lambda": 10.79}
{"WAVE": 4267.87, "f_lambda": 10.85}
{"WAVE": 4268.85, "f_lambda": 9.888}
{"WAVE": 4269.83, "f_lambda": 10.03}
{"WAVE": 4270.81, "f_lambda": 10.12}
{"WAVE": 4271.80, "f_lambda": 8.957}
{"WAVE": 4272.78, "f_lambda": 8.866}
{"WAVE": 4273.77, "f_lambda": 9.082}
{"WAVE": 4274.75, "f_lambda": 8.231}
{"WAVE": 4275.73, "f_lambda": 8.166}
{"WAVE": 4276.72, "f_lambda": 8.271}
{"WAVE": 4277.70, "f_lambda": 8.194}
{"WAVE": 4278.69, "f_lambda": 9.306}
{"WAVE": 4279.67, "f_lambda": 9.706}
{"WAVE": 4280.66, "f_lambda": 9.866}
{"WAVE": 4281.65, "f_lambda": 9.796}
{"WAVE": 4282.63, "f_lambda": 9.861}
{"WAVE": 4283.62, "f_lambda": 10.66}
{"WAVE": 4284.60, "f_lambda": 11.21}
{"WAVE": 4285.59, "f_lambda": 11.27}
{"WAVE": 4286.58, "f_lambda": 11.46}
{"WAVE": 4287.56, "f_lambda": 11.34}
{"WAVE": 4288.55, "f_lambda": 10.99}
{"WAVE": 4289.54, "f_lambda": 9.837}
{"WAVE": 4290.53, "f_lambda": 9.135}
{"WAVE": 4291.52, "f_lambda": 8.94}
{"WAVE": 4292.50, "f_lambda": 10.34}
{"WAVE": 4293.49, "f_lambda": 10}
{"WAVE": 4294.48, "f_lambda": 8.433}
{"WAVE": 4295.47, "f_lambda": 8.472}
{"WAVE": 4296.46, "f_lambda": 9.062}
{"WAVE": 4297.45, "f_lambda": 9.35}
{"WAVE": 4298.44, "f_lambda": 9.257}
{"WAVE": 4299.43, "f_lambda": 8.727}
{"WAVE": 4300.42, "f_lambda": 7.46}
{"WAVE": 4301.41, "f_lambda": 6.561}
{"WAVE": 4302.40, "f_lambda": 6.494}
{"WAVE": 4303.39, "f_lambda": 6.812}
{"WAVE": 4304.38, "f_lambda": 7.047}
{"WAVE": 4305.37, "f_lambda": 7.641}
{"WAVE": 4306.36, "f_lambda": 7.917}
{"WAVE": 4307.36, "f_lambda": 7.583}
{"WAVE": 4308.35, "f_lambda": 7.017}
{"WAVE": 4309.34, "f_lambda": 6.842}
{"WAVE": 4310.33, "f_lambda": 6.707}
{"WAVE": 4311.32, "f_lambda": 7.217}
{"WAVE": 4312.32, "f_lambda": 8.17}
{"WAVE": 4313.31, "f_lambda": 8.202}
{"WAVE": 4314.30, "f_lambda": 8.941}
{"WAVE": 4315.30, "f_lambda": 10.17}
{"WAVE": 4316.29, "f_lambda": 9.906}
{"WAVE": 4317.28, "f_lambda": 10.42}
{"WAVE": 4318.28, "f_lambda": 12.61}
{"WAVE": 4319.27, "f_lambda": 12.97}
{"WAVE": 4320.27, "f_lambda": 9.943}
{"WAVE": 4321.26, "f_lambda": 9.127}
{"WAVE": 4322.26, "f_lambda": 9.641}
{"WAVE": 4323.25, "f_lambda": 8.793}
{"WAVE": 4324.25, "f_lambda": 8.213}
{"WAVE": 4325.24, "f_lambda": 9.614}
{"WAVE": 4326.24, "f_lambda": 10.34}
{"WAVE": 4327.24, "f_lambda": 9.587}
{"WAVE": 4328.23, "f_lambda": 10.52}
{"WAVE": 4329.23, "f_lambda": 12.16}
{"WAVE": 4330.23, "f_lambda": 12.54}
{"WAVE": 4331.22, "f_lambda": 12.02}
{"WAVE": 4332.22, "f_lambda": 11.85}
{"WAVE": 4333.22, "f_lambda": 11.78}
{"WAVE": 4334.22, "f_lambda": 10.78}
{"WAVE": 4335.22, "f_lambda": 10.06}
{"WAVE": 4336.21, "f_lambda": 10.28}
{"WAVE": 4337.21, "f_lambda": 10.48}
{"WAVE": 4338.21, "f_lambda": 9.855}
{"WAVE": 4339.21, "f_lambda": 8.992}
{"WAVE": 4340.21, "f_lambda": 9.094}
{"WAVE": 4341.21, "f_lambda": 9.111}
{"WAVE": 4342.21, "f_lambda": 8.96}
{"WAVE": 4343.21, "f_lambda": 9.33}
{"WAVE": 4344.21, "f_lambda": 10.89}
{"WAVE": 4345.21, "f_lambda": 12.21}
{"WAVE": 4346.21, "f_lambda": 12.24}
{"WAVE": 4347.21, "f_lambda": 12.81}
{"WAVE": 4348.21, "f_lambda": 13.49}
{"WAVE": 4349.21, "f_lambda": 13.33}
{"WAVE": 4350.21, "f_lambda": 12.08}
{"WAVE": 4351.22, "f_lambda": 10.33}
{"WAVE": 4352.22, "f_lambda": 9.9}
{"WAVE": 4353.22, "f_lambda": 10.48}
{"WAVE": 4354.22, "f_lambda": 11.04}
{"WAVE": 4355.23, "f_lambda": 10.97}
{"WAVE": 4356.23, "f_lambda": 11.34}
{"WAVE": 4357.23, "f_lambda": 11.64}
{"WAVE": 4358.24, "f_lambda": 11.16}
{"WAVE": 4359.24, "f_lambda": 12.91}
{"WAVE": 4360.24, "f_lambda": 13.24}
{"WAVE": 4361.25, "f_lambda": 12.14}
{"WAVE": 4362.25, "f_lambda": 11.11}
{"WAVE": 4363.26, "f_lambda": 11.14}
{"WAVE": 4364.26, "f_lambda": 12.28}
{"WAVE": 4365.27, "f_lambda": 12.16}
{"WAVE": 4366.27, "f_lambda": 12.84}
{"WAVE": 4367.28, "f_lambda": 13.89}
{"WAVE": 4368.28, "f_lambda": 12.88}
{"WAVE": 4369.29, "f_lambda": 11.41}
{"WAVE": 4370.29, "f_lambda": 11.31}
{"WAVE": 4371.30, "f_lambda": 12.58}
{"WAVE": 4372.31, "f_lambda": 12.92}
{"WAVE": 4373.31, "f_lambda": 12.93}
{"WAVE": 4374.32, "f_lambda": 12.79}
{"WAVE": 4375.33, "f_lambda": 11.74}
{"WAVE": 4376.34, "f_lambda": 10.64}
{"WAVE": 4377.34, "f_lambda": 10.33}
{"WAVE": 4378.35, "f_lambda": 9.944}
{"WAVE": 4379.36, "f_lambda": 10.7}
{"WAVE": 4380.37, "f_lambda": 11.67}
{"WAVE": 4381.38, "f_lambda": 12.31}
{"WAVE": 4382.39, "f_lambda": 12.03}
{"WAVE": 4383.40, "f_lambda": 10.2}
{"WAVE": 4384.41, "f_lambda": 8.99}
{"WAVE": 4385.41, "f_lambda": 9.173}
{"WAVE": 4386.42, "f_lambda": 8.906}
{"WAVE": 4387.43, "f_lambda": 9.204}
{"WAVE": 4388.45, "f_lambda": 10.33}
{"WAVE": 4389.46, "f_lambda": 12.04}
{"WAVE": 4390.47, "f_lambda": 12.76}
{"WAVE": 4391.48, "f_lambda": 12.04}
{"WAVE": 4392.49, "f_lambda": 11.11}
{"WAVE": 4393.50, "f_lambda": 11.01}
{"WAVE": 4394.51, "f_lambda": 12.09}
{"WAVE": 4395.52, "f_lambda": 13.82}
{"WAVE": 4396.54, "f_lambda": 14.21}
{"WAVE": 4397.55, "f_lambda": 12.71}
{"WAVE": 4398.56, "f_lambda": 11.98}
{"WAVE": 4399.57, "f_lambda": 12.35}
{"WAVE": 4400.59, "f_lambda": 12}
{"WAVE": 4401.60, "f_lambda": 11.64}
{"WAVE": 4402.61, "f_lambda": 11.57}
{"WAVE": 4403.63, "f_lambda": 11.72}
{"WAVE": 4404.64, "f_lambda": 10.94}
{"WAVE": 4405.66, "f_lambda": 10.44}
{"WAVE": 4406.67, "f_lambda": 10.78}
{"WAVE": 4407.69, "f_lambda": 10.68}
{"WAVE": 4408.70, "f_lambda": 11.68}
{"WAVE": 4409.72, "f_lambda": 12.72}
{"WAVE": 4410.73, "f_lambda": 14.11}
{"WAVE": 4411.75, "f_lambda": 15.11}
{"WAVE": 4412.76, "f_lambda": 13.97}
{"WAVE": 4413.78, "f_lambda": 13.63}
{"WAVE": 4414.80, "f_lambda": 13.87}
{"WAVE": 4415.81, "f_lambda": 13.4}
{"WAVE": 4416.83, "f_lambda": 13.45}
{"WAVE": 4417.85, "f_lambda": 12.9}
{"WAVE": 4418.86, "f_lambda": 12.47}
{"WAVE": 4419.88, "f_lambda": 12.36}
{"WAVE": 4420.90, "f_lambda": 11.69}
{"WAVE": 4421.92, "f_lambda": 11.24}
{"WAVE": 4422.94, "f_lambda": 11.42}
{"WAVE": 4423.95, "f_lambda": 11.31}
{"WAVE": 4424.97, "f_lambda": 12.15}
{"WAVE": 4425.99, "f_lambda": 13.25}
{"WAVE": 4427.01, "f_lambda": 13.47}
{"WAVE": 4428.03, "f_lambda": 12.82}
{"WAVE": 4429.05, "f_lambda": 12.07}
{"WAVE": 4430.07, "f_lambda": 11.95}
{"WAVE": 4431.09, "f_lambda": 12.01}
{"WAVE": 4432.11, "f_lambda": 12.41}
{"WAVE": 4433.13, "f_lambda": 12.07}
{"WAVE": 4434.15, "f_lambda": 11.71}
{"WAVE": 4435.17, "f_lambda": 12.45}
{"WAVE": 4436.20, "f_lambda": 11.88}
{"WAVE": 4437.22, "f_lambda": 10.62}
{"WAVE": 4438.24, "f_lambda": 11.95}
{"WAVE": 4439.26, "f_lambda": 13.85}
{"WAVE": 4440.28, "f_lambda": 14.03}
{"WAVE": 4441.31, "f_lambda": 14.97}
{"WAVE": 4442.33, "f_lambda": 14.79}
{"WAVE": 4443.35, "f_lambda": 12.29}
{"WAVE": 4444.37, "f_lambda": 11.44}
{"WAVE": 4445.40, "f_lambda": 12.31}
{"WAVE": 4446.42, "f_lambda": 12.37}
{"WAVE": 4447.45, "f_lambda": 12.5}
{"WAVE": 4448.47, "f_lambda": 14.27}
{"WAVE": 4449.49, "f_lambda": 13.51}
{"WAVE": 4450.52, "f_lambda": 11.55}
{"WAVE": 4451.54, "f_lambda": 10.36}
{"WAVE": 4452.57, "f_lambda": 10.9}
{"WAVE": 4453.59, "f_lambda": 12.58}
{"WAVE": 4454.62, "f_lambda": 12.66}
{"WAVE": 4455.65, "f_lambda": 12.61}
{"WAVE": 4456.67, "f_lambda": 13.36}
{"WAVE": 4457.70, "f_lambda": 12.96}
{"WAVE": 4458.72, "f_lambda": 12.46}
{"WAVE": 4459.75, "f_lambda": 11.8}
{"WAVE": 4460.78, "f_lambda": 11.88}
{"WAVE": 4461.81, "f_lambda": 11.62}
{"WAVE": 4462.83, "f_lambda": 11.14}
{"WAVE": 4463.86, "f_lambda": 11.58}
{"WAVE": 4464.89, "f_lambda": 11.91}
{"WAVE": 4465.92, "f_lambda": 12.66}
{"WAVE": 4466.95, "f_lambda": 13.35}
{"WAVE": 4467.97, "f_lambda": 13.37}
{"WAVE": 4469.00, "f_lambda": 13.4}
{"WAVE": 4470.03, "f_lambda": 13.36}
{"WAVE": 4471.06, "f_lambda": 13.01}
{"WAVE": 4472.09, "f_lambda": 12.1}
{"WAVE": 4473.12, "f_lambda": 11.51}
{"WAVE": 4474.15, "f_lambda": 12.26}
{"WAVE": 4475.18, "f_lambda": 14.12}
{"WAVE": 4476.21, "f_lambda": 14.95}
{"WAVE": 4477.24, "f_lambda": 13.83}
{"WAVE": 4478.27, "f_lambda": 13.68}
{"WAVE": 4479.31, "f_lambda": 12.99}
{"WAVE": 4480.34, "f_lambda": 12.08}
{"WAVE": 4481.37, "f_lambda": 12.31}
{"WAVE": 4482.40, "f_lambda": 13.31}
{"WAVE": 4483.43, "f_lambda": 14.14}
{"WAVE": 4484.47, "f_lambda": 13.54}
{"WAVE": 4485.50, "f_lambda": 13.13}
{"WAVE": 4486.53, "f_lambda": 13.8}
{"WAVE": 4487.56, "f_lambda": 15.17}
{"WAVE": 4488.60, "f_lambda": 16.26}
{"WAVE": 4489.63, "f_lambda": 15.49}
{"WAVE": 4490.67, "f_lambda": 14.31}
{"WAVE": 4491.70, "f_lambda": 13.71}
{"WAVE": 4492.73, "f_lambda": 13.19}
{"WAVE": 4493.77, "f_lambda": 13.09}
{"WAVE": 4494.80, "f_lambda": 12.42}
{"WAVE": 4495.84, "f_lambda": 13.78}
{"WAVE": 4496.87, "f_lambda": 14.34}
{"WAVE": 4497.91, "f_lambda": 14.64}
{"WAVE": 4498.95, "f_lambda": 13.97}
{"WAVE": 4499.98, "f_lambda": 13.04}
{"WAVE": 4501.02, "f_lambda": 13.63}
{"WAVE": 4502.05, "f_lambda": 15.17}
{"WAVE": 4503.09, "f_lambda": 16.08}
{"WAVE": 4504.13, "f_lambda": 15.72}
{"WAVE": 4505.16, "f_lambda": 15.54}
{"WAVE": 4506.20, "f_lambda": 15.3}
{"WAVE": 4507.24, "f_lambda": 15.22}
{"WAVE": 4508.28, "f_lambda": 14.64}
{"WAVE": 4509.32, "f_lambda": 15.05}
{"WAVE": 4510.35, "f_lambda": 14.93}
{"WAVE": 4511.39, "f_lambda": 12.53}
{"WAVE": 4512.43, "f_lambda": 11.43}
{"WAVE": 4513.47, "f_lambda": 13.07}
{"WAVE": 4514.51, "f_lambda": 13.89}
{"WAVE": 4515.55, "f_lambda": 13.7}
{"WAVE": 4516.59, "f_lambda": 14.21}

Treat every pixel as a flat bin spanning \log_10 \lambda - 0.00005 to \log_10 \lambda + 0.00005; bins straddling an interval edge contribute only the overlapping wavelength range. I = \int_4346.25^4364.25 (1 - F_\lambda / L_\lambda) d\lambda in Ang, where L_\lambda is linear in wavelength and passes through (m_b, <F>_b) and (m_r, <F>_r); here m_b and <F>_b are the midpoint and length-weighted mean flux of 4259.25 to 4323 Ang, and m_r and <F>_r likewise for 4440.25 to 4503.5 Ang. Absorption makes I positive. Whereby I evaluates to -1.83 Ang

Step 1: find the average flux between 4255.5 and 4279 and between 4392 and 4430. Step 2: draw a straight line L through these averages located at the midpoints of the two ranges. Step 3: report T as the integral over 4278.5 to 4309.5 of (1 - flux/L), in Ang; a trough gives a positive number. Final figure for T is 3.4 Ang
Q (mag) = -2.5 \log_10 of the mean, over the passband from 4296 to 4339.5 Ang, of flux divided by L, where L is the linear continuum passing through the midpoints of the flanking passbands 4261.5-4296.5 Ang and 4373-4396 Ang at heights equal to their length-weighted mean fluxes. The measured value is 0.11 mag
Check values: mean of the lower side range 9.77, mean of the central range 9.32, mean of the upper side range 11.1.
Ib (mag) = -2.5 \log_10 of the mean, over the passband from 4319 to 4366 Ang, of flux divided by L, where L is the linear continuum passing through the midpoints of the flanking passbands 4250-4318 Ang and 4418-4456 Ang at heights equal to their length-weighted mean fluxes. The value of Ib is -0.05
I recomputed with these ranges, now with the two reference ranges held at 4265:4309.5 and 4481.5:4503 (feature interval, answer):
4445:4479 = 1.8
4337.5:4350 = -0.5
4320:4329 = 0.4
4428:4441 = 0.3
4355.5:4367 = -1.2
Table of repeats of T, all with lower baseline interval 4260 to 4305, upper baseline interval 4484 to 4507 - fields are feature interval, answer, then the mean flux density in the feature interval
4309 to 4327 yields 1.6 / 9.35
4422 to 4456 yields 1.6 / 12.4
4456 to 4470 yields 1.2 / 12.5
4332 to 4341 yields 0.3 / 10.3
